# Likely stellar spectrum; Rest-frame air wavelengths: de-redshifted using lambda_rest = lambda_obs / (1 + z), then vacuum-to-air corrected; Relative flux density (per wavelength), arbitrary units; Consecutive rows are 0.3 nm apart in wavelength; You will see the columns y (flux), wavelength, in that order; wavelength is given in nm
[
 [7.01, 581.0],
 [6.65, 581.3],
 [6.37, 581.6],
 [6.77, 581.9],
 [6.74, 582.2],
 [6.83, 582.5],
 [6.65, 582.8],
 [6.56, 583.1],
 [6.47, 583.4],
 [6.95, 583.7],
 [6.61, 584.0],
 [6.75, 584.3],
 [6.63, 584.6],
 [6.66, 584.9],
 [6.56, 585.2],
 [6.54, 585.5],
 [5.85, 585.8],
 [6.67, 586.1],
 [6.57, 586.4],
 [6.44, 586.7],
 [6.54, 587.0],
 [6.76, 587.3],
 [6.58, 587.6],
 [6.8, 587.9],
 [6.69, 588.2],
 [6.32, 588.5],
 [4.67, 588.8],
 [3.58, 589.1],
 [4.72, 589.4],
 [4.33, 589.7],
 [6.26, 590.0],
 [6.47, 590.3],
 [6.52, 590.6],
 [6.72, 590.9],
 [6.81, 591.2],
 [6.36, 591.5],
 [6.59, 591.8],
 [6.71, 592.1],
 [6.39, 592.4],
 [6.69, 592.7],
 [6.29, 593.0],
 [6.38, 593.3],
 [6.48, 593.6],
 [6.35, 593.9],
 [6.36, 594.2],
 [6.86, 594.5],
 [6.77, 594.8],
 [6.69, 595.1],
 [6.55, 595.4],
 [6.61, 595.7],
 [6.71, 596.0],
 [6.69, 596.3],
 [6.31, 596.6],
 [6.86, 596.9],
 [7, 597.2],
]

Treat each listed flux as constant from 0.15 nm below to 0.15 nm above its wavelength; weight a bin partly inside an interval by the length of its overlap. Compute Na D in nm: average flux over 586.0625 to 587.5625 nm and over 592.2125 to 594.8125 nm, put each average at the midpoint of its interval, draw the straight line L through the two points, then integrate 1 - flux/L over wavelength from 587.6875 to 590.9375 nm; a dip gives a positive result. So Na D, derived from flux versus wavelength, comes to 0.42 nm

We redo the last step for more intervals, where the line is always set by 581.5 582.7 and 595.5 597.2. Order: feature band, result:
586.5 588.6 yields 0.03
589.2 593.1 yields 0.29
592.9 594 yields 0.05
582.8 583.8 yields 0.01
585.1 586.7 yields 0.06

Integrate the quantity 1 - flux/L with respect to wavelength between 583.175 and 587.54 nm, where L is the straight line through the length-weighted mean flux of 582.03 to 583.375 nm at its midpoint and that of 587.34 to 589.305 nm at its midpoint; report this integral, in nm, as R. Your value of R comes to -0.220 nm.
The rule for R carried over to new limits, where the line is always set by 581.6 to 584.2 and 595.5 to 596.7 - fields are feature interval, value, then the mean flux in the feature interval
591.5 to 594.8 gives 0.05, 6.52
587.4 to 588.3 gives -0.01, 6.69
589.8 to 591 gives 0.04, 6.39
